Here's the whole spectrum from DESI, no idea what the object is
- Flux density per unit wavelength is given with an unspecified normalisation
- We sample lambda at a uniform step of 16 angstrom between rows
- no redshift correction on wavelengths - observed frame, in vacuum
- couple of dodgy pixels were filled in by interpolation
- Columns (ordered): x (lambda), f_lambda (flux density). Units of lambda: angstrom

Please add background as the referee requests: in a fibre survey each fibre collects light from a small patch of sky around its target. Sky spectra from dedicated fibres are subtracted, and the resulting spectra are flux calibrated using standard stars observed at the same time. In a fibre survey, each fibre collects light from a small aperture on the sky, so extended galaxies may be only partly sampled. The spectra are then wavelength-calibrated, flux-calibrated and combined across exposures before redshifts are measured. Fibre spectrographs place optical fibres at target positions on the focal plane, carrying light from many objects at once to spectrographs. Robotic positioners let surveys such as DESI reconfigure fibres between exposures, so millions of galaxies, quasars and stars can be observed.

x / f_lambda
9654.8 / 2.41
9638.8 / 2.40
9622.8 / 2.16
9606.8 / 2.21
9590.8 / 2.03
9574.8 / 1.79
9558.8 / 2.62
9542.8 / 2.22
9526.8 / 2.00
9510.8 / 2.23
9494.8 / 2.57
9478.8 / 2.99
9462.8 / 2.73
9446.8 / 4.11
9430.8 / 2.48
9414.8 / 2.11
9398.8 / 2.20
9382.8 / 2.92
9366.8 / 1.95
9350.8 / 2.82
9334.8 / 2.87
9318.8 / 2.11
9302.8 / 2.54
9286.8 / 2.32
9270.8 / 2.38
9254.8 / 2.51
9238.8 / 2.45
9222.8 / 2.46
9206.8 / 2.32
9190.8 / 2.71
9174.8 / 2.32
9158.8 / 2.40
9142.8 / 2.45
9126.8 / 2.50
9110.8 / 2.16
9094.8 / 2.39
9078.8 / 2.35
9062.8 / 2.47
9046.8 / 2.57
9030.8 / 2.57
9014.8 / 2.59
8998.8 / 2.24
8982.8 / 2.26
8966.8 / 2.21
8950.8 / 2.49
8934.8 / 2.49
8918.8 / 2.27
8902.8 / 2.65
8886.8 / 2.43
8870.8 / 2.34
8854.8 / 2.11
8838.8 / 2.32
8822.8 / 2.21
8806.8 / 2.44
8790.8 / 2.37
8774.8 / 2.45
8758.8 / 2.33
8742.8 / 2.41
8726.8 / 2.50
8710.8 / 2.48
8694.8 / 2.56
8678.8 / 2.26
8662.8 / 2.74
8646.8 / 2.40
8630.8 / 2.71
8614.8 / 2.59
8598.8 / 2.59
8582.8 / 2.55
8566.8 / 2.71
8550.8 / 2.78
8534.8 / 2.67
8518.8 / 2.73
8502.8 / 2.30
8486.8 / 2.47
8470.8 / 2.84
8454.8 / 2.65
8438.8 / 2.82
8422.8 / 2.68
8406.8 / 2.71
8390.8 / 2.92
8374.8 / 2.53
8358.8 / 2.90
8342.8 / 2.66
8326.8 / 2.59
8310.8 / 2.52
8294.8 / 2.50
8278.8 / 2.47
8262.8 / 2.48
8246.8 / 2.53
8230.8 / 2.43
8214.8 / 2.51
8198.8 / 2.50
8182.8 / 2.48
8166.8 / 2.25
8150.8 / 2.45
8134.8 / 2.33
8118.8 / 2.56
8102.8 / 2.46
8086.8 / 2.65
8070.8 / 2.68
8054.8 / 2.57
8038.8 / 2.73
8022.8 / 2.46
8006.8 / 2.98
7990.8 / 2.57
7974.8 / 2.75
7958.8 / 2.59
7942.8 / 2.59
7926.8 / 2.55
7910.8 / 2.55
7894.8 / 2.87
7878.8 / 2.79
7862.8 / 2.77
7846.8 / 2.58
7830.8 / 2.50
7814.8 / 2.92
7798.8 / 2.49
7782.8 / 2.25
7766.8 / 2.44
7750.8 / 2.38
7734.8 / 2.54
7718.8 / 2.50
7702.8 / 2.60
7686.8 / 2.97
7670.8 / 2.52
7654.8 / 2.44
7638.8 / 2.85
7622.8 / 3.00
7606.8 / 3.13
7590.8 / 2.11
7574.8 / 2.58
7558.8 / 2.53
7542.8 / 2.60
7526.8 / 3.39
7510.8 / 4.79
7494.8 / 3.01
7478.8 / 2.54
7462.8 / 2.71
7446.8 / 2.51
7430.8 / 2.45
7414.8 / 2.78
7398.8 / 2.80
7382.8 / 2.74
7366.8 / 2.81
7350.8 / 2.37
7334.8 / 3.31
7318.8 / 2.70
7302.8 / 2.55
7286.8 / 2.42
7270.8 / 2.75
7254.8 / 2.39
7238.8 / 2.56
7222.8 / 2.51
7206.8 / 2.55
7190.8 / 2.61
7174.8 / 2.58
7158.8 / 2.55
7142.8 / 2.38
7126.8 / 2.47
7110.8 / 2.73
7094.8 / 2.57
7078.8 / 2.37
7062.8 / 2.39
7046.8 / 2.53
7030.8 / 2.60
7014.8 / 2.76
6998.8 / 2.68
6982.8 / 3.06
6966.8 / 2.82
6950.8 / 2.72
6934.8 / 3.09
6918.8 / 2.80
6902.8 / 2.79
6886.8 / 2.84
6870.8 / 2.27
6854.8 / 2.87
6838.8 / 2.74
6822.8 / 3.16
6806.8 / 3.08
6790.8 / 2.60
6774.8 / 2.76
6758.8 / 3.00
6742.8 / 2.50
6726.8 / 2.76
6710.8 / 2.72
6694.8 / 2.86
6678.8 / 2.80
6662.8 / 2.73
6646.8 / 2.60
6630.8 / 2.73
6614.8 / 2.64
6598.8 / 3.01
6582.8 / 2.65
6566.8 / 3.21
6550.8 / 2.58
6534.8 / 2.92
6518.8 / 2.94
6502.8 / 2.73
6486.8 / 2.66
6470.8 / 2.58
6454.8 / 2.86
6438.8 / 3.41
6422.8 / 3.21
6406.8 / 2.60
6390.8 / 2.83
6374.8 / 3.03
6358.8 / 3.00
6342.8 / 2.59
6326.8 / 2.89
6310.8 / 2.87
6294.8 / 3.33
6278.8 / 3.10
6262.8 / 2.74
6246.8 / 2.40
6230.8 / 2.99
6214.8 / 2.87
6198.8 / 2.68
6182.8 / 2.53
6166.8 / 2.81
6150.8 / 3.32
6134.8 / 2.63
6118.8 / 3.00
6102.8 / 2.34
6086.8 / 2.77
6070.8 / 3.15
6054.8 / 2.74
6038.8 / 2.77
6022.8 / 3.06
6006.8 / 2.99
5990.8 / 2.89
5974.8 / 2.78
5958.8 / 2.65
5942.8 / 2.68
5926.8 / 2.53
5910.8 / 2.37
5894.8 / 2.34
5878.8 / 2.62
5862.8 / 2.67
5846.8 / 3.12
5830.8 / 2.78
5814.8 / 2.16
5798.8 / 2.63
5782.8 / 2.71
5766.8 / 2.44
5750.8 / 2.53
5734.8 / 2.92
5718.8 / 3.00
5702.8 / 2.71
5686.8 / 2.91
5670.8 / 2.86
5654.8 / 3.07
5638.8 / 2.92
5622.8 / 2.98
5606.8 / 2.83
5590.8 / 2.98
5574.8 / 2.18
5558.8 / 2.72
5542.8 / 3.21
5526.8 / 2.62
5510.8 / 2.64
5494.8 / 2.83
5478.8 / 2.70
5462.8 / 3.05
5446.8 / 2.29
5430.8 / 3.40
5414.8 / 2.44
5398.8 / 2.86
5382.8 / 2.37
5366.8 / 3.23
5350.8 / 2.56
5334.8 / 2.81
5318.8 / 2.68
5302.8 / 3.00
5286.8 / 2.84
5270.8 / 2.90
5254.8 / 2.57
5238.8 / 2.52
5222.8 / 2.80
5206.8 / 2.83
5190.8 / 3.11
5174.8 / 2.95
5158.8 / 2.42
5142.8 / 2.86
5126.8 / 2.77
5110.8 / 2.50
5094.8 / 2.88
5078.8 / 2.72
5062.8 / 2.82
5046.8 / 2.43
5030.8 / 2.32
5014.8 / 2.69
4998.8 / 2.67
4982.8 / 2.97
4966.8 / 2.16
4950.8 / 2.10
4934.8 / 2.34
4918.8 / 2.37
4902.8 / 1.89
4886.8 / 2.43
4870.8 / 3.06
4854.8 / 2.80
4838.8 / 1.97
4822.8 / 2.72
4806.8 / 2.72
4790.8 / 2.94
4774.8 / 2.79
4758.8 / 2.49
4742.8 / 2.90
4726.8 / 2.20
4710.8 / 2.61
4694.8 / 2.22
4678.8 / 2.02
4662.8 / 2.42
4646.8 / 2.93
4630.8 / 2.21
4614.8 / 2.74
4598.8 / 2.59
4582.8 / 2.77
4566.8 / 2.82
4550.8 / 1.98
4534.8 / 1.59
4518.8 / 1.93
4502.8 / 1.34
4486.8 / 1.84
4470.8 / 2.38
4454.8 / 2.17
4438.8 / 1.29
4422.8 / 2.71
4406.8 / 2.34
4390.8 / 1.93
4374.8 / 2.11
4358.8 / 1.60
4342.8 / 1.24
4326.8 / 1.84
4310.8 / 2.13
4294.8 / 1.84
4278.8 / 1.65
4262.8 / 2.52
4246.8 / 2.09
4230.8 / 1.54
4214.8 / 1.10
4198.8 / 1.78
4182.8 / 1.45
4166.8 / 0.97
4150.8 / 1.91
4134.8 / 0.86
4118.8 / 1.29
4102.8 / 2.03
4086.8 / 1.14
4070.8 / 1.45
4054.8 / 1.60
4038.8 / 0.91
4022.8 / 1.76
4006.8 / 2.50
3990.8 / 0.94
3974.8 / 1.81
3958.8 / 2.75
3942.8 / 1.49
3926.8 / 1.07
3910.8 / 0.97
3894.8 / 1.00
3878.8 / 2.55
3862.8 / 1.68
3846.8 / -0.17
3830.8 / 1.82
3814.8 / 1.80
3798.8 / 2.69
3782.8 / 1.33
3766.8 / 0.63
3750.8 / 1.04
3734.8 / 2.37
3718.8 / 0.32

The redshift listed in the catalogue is 0.144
